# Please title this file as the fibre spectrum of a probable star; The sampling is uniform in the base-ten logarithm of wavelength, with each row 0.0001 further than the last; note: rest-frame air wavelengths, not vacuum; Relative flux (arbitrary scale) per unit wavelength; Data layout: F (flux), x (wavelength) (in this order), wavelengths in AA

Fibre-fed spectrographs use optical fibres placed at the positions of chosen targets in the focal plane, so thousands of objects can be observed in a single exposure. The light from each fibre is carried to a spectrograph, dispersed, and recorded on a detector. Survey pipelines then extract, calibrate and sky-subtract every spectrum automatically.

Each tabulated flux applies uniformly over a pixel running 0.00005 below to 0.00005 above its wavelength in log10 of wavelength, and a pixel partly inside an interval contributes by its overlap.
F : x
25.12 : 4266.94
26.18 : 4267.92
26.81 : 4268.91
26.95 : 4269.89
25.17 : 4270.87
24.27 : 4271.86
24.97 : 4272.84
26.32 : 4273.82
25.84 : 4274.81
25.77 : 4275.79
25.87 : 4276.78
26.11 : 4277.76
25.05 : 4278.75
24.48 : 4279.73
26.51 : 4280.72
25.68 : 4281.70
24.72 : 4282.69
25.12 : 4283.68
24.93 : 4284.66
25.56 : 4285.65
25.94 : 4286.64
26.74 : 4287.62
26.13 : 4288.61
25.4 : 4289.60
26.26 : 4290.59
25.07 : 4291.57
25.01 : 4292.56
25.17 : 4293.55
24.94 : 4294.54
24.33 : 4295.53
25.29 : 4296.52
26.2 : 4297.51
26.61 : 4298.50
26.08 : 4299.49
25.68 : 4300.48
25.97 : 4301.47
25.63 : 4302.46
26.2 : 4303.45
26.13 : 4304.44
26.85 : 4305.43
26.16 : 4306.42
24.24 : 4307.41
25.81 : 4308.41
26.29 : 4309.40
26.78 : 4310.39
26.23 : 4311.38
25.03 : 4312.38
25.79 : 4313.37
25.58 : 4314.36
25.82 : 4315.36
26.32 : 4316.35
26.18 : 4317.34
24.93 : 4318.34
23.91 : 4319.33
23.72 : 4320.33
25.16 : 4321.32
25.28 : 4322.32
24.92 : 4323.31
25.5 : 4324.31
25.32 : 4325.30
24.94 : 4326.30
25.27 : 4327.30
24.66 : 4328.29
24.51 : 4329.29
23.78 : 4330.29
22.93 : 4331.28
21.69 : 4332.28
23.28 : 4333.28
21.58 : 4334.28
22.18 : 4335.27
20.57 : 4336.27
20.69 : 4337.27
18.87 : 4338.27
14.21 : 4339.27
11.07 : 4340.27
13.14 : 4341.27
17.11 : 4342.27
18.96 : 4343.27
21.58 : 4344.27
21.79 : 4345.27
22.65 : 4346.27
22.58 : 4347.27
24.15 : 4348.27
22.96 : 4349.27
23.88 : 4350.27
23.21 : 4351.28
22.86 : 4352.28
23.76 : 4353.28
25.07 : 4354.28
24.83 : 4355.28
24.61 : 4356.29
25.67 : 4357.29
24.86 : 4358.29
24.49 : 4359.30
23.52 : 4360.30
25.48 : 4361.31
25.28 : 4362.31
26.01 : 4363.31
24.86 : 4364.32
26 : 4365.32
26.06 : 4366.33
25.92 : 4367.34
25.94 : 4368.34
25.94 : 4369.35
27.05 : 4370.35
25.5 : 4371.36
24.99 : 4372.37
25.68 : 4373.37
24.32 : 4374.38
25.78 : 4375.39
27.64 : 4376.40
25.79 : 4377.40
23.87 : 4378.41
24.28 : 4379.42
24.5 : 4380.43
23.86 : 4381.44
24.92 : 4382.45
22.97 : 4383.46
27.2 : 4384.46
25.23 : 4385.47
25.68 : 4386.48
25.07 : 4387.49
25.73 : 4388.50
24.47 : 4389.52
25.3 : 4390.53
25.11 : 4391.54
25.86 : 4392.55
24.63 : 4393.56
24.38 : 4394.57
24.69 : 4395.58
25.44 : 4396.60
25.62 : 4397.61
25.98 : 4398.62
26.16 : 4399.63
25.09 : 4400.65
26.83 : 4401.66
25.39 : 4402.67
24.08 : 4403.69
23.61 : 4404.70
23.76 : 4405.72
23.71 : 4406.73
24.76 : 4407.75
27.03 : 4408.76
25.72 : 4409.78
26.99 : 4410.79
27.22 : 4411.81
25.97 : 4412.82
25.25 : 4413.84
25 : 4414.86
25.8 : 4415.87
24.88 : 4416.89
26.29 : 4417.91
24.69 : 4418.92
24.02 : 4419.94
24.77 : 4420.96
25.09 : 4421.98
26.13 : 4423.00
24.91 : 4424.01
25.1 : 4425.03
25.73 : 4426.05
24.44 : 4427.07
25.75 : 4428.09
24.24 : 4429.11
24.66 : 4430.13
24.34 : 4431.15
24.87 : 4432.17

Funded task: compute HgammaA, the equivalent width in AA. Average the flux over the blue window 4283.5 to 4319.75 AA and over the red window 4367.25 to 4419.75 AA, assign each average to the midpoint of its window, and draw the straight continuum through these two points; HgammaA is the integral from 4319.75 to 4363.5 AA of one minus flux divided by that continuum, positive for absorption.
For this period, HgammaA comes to 4.9 AA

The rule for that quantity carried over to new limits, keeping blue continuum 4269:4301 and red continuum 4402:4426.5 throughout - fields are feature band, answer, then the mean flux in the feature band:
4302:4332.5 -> 0.3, 25.2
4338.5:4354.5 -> 3.1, 20.5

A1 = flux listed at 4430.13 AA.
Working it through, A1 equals 24.66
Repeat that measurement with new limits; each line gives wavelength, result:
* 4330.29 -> 23.78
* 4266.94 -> 25.12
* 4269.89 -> 26.95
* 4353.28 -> 23.76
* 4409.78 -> 25.72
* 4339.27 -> 14.21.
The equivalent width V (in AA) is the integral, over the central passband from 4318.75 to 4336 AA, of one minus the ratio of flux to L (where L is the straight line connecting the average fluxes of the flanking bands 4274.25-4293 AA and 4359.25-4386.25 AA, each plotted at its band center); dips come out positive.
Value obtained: 1.0 AA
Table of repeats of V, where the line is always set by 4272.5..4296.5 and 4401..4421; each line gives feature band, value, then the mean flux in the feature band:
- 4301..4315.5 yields -0.25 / 25.9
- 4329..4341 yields 2.45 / 20.2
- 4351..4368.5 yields 0.32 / 24.9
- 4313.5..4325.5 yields 0.10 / 25.2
